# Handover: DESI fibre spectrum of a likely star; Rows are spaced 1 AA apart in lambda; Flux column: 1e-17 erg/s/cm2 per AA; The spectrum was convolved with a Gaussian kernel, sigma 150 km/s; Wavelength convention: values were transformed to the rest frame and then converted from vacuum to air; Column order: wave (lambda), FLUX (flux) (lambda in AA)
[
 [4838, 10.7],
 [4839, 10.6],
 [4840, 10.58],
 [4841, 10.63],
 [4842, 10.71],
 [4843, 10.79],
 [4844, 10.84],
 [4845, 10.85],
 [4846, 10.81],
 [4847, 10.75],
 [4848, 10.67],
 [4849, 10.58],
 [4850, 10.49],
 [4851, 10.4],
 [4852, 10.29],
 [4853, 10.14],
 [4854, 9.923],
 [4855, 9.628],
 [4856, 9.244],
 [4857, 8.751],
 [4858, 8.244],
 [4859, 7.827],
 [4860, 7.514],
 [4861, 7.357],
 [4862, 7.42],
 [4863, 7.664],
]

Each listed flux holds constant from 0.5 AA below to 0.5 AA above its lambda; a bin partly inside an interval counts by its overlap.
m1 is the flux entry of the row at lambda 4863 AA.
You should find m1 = 7.664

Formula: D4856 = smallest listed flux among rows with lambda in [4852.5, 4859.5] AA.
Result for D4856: 7.827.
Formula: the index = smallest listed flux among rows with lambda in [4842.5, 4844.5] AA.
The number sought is 10.79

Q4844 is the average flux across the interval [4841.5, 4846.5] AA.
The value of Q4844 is 10.8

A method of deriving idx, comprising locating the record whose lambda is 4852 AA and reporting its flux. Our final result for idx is 10.29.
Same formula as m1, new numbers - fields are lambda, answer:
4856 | 9.244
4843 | 10.79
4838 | 10.7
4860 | 7.514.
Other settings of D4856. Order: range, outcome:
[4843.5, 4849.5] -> 10.58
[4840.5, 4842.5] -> 10.63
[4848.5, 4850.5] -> 10.49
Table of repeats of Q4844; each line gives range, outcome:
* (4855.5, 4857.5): 9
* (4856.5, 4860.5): 8.08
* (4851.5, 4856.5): 9.85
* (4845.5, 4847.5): 10.8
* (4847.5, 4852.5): 10.5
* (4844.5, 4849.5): 10.7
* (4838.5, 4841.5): 10.6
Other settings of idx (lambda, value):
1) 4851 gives 10.4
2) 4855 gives 9.628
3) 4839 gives 10.6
